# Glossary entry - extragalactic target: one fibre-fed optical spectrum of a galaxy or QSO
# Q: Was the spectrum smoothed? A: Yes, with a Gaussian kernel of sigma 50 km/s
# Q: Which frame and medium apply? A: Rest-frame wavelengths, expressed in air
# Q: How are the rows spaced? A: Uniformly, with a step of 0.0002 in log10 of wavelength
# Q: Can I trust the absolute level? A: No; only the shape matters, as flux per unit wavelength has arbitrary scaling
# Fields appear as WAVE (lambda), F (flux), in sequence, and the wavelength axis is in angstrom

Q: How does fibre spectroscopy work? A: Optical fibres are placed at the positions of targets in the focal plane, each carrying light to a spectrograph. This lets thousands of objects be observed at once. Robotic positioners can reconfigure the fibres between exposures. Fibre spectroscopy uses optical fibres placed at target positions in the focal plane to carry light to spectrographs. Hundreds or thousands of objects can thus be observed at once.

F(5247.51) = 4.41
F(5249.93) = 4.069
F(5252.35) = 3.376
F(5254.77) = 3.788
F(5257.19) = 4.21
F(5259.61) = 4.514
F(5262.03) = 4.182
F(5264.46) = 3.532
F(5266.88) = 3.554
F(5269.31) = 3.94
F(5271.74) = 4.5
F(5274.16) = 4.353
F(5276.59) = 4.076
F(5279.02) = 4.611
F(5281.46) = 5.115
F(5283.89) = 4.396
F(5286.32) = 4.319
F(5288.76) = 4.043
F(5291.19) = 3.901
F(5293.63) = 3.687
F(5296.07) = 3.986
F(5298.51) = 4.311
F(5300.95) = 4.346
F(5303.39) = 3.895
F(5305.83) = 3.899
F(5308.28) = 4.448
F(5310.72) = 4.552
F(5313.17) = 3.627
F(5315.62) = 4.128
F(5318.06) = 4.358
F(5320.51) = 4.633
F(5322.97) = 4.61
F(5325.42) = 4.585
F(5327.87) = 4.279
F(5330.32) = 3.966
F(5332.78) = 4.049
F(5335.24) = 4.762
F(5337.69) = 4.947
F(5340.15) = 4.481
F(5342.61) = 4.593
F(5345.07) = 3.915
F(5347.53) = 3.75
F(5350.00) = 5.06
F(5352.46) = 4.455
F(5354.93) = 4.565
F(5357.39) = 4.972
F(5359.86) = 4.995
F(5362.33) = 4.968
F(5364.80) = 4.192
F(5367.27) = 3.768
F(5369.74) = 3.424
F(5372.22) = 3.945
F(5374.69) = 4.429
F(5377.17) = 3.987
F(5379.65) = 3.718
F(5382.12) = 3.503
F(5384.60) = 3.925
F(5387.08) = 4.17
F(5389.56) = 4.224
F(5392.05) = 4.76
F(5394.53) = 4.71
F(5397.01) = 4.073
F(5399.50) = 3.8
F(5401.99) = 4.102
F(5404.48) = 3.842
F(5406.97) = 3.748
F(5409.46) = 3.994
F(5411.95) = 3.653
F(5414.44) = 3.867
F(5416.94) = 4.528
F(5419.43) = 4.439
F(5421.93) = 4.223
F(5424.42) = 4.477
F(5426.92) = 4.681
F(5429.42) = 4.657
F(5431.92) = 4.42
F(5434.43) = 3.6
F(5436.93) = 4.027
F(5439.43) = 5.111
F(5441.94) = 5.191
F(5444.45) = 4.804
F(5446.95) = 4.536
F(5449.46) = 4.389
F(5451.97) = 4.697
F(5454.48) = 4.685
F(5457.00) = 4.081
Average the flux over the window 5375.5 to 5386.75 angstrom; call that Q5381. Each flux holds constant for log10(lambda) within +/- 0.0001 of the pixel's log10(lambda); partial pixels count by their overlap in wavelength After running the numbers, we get 3.84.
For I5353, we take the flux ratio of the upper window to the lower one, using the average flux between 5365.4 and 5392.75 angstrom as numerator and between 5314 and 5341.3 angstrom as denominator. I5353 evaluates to 0.90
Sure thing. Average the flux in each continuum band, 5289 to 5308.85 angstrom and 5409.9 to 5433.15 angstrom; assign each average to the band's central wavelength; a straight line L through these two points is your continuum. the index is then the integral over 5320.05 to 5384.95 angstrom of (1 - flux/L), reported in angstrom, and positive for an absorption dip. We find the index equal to -2.38 angstrom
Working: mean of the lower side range 4.05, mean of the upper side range 4.32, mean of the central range 4.31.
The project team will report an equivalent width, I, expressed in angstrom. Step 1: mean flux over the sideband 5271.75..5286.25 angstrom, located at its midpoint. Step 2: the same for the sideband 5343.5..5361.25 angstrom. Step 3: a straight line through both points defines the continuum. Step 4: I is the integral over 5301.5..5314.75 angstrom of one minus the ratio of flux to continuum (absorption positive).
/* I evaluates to 1.2 angstrom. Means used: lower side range 4.5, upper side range 4.54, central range 4.1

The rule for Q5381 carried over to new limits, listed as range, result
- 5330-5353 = 4.41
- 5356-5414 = 4.12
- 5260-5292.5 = 4.2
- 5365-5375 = 3.87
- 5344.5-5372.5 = 4.36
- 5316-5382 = 4.34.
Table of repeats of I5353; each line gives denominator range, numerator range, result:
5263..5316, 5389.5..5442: 1.03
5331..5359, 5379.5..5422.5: 0.91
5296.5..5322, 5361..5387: 0.95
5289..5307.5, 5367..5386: 0.96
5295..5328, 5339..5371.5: 1.03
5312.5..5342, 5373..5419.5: 0.93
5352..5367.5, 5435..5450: 1.01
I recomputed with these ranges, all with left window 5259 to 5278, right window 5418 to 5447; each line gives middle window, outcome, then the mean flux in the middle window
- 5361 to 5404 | 2.8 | 4.1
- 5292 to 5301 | 0.2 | 4.04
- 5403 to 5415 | 1.7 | 3.82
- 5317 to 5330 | -0.7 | 4.46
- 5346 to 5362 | -1.2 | 4.64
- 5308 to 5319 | 0.0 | 4.2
